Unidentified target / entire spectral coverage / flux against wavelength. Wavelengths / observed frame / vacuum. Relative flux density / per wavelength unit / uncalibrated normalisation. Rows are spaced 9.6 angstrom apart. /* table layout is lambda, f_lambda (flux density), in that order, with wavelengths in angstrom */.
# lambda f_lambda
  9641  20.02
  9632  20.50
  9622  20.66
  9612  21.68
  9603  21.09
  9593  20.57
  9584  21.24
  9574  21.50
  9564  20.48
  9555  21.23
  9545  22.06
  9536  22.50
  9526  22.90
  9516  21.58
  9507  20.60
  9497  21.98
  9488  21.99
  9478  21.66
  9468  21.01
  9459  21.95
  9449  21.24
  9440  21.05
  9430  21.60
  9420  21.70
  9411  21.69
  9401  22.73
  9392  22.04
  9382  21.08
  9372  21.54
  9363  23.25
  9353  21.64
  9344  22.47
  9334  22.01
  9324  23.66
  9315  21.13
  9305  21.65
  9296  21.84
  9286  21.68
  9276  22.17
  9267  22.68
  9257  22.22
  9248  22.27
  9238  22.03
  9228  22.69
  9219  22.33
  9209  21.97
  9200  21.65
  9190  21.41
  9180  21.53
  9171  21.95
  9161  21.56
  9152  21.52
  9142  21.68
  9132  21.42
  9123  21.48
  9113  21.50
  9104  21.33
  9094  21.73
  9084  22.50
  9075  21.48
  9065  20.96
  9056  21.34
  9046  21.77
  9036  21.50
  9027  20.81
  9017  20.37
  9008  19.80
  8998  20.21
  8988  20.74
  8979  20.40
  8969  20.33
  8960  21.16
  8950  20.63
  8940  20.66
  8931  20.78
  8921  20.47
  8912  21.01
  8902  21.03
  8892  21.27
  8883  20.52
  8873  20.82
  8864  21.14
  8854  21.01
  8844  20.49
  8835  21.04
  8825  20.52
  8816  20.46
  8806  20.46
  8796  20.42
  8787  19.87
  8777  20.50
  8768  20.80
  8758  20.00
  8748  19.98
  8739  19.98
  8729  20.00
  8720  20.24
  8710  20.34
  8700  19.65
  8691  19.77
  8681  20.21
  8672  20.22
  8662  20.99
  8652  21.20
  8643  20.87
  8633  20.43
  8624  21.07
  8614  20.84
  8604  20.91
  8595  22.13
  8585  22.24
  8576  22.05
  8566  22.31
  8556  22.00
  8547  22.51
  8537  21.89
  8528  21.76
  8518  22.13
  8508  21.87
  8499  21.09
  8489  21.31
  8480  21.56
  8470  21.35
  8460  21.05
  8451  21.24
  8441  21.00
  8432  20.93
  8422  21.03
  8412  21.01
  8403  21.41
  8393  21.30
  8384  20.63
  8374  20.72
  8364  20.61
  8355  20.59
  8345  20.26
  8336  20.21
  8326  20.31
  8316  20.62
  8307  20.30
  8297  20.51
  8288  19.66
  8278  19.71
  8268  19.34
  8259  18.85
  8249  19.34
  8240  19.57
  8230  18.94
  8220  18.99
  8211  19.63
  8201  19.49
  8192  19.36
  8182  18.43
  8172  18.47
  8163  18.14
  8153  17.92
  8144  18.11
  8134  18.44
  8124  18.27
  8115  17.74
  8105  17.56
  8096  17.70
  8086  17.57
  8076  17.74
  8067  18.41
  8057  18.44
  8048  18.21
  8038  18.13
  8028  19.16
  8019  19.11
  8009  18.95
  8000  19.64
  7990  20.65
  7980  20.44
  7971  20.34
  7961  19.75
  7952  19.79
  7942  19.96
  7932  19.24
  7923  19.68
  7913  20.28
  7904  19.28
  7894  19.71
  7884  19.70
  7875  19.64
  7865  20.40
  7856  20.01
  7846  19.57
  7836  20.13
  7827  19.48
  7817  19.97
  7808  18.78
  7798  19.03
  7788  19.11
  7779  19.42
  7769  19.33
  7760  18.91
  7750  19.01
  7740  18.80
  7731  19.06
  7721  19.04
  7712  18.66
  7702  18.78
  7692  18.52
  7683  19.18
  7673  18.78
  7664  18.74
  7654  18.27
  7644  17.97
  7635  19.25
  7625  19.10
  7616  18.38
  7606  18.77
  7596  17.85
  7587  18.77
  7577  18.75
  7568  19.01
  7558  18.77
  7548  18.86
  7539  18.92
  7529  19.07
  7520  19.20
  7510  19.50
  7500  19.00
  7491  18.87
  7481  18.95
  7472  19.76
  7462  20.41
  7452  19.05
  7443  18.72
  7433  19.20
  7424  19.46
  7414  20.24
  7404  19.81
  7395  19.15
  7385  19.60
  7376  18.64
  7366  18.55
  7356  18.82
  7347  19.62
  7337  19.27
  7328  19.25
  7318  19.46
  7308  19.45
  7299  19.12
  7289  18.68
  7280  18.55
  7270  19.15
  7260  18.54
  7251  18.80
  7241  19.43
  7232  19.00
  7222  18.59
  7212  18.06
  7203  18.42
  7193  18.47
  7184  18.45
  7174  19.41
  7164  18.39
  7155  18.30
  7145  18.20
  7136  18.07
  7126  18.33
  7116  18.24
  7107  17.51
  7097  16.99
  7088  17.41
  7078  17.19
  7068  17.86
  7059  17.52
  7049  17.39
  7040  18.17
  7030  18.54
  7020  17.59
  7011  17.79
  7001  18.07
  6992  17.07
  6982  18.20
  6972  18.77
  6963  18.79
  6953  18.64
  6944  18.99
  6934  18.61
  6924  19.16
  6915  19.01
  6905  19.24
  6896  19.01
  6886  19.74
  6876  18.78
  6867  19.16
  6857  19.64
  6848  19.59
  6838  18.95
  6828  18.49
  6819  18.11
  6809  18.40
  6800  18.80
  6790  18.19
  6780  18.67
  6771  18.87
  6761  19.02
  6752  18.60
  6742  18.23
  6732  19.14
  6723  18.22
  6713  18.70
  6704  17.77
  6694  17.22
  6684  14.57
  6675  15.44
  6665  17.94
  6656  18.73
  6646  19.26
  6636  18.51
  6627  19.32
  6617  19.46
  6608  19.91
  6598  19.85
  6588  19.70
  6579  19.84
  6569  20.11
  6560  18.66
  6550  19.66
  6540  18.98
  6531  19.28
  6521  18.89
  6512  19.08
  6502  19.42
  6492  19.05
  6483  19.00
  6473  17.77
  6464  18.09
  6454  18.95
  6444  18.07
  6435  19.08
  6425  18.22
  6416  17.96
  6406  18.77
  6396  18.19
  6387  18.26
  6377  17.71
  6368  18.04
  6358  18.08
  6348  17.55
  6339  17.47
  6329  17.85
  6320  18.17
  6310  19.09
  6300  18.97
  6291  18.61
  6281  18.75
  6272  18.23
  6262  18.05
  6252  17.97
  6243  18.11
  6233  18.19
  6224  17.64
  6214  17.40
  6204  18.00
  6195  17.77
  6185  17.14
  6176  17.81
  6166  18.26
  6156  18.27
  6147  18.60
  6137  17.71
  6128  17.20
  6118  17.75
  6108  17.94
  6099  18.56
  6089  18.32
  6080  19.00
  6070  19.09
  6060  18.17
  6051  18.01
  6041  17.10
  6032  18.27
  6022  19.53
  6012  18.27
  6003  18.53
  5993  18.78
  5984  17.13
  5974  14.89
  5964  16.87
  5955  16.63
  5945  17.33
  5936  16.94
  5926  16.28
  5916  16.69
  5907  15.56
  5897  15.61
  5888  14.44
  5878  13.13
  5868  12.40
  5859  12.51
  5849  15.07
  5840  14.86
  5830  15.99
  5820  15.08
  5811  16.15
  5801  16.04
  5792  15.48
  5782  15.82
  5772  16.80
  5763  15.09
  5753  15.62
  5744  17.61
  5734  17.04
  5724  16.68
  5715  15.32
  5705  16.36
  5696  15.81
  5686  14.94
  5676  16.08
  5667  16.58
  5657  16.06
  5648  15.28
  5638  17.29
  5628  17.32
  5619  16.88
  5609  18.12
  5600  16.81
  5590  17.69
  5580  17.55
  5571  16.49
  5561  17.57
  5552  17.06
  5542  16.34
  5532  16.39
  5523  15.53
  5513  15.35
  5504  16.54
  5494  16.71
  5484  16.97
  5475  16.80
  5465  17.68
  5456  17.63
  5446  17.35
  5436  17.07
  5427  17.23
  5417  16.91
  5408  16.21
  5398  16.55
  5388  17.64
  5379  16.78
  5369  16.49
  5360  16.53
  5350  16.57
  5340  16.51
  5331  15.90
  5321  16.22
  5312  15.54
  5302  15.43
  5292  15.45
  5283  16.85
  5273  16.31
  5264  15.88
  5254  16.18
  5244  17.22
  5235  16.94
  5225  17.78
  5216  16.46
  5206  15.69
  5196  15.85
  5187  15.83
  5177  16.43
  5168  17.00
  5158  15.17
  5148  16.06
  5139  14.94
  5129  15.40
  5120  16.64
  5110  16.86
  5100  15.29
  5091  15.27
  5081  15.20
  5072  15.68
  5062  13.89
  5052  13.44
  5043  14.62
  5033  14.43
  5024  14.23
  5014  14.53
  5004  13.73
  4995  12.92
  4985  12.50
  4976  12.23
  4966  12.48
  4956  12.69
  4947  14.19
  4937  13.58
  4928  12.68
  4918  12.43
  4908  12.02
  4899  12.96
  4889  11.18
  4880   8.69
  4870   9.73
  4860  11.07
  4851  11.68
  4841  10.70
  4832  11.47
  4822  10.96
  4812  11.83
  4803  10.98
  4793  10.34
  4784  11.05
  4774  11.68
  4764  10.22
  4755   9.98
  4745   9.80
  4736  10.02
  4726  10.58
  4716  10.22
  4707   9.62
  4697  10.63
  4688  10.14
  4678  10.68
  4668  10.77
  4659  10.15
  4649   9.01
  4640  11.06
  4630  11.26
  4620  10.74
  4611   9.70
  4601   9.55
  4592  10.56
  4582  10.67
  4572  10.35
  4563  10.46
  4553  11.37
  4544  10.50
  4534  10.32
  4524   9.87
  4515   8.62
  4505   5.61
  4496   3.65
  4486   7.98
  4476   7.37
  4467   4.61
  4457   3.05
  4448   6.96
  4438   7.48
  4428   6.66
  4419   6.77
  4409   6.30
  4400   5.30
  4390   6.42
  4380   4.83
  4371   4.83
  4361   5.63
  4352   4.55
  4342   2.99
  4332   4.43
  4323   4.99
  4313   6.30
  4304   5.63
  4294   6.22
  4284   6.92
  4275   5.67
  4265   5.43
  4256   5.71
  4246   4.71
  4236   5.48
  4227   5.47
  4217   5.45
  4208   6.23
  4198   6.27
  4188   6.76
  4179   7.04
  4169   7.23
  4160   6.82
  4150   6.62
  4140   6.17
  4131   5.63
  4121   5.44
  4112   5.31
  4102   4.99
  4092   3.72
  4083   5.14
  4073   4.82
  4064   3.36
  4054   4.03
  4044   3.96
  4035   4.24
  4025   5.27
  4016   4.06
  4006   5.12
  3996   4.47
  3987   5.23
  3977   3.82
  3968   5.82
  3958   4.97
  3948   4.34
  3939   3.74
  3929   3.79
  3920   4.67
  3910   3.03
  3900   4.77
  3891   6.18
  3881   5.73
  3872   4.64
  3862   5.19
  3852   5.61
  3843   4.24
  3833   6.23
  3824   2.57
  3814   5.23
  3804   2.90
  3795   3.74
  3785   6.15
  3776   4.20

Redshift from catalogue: 0.13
